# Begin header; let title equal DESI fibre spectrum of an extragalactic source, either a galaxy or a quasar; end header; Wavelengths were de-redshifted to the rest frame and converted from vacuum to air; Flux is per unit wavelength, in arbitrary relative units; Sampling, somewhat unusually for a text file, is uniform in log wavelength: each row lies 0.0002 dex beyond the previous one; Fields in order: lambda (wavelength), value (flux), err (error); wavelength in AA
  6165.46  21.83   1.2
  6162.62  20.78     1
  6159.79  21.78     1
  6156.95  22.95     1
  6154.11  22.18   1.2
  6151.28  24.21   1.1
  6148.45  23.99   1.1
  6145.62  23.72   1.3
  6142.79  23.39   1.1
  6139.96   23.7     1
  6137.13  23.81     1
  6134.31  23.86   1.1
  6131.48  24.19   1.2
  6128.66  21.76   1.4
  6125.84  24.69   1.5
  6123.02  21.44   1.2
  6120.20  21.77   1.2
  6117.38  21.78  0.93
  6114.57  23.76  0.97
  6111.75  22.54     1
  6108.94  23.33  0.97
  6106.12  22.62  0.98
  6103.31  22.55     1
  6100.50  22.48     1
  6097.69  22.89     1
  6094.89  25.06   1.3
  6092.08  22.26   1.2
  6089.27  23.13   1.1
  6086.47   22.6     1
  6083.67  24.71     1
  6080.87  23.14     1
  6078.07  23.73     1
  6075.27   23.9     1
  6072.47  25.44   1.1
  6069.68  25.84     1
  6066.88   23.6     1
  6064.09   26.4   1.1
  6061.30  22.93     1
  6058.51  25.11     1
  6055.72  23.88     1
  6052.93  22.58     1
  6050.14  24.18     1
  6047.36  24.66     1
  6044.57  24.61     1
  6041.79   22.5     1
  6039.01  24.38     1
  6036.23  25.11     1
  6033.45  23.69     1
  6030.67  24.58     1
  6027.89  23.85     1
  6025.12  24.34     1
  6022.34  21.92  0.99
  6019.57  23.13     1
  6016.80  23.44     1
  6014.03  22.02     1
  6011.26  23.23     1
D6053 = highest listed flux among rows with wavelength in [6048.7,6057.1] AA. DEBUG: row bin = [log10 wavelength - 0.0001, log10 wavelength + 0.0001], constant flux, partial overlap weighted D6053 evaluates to 24.18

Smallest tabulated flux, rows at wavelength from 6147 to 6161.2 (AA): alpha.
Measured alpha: 21.78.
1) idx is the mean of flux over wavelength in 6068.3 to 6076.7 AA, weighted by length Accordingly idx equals 25.1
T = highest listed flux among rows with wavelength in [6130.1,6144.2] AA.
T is 24.19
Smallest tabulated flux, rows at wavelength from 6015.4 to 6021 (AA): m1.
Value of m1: 23.13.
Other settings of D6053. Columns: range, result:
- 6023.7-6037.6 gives 25.11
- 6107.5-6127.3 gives 24.69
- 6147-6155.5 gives 24.21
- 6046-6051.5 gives 24.66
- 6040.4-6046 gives 24.61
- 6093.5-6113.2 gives 25.06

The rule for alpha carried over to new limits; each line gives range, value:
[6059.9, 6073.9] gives 22.93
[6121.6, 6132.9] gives 21.44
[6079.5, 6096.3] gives 22.26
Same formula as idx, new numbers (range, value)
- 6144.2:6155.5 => 23.5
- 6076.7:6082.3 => 23.4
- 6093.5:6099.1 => 24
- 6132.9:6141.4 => 23.8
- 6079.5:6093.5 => 23.2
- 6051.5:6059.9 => 23.8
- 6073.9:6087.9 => 23.6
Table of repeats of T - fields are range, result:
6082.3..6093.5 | 24.71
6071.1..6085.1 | 25.44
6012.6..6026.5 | 24.34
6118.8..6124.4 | 21.77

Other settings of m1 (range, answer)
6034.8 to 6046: 22.5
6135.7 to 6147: 23.39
